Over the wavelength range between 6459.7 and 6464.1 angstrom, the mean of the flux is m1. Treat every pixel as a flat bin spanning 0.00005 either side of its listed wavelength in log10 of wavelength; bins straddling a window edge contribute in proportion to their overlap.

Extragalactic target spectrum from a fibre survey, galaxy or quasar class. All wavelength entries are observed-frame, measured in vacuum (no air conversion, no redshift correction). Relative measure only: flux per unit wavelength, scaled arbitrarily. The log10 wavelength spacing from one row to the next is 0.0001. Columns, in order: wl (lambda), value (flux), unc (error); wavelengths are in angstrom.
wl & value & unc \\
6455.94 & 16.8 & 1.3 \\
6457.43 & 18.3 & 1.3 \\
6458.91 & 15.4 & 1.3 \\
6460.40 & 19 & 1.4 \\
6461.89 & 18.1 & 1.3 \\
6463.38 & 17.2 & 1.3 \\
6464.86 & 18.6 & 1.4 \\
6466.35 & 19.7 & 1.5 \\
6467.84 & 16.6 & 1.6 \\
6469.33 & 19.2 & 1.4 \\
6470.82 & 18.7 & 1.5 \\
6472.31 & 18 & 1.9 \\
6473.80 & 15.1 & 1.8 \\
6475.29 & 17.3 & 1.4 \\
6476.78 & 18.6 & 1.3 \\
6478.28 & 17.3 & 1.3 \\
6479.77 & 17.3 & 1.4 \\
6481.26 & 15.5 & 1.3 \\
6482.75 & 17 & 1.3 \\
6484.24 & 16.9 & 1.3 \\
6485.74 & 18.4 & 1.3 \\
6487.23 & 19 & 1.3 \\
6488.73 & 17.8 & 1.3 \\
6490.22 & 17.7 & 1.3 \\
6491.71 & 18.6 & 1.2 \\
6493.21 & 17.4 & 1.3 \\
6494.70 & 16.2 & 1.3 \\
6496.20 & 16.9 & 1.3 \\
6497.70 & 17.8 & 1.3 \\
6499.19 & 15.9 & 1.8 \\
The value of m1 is 18.1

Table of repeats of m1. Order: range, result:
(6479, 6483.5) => 16.6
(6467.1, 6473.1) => 18.1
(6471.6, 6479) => 17.2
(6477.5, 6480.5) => 17.3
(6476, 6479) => 17.9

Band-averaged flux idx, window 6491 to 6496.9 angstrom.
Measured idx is 17.3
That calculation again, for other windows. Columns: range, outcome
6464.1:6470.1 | 18.5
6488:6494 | 17.9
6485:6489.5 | 18.4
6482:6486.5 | 17.4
